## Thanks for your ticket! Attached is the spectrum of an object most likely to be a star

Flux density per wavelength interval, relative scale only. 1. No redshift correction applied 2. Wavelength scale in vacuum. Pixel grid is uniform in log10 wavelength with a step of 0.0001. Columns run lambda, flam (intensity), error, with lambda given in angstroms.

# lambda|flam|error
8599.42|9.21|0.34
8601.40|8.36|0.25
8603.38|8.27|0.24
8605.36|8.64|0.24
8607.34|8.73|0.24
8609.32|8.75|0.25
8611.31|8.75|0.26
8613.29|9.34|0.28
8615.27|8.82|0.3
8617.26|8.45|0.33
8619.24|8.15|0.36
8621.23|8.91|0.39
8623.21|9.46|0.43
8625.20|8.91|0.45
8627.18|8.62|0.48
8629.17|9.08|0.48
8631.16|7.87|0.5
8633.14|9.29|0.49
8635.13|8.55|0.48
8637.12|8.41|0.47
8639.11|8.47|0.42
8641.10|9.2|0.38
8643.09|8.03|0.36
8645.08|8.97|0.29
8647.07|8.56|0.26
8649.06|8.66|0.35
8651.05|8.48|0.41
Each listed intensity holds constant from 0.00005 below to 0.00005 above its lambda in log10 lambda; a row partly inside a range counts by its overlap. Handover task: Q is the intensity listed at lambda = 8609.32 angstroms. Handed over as 8.75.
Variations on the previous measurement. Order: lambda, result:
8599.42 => 9.21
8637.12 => 8.41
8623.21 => 9.46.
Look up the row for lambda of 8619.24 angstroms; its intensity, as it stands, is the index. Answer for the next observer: 8.15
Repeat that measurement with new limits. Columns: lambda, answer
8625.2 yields 8.91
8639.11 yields 8.47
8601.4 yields 8.36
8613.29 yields 9.34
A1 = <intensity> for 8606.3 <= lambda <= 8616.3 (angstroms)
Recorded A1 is 8.87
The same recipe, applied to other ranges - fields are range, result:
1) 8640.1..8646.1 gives 8.73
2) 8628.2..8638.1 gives 8.64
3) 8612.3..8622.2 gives 8.73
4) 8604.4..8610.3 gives 8.71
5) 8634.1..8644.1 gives 8.53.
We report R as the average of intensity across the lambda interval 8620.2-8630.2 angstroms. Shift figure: 8.99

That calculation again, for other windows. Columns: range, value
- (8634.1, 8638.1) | 8.48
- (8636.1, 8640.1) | 8.44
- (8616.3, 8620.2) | 8.31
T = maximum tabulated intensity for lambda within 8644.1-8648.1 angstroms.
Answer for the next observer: 8.97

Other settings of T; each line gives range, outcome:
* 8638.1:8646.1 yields 9.2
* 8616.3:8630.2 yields 9.46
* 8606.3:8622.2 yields 9.34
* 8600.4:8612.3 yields 8.75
